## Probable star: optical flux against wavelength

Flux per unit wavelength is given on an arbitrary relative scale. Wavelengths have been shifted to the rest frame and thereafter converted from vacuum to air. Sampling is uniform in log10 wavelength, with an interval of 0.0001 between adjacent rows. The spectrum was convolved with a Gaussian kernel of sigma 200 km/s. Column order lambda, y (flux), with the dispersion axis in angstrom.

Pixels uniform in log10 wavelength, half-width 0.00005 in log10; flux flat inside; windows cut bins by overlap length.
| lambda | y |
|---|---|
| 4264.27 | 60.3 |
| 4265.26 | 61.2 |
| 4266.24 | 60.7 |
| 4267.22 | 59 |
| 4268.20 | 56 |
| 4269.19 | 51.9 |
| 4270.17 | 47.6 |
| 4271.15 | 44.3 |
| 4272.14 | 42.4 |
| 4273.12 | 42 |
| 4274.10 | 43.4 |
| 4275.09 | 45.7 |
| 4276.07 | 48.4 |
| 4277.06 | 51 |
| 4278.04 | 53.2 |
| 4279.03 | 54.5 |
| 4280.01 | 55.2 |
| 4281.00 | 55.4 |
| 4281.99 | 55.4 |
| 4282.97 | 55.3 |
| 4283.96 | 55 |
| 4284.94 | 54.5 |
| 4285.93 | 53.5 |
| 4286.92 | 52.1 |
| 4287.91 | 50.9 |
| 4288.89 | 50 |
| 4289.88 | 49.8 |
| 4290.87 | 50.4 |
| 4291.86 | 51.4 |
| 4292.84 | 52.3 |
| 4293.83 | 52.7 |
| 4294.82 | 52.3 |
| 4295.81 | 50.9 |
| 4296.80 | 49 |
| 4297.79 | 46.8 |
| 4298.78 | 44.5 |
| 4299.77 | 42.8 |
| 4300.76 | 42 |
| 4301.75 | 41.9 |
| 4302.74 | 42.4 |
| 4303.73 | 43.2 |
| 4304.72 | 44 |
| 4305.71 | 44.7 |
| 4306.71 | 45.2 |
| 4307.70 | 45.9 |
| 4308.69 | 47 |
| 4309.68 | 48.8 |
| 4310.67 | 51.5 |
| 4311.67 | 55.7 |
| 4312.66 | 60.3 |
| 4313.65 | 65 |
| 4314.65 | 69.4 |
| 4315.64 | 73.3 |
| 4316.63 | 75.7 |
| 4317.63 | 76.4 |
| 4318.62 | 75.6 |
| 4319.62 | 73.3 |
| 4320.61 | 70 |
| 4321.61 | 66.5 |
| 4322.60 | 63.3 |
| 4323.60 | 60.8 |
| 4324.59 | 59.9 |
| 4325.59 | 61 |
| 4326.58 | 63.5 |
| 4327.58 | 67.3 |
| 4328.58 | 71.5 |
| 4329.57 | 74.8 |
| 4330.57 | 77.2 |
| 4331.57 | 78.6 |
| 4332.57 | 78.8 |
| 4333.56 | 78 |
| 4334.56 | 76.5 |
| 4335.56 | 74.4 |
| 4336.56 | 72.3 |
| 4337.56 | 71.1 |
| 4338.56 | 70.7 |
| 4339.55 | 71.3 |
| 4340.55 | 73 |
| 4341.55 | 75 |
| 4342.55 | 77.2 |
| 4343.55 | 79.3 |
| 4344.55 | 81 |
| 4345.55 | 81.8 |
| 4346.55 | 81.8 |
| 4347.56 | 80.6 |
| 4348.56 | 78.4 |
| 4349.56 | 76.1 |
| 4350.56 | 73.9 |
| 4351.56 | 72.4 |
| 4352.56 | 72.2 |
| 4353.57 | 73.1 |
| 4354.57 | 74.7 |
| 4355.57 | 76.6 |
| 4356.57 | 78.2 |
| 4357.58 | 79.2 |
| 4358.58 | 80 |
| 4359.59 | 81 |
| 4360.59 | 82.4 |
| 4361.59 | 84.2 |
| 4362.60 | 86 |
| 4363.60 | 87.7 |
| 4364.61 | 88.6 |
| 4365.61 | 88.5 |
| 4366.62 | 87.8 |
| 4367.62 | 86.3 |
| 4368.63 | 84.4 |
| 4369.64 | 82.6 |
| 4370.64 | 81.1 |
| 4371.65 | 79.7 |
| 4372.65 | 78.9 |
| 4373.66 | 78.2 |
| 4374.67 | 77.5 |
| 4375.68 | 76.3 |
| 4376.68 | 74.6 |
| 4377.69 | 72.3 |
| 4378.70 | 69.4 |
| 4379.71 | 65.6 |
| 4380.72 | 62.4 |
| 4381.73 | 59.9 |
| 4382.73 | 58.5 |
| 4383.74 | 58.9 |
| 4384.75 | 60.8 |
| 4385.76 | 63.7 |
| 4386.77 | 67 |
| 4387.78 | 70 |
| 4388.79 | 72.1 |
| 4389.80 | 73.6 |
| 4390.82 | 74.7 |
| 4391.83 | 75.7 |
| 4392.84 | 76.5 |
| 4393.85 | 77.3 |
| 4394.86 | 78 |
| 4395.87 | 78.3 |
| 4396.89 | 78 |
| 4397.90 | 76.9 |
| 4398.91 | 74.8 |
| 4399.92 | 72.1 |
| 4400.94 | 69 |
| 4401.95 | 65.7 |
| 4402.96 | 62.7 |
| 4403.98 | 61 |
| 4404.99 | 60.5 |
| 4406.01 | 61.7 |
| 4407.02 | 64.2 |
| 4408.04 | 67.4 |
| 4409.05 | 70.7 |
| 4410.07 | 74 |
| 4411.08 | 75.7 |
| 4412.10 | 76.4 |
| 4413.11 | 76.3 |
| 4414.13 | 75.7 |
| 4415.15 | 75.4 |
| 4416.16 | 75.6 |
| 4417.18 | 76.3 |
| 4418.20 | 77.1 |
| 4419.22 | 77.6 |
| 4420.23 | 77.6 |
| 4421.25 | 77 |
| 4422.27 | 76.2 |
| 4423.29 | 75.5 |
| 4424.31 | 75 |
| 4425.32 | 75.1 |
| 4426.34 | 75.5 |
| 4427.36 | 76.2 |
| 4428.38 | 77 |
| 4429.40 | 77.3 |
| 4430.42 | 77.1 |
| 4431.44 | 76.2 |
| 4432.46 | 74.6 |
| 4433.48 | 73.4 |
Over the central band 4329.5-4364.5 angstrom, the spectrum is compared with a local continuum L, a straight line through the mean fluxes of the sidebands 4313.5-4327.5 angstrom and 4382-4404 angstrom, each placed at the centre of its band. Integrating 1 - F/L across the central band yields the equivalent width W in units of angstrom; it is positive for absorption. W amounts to -4.37 angstrom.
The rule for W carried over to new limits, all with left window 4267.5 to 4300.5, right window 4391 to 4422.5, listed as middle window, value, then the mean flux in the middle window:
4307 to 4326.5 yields -2.3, 63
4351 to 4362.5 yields -2.6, 77.9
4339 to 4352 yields -3.2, 77.1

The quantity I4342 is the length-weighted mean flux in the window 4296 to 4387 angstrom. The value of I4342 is 69.2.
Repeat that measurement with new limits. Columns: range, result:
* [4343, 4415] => 74.7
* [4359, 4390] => 75.5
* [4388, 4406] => 71.8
